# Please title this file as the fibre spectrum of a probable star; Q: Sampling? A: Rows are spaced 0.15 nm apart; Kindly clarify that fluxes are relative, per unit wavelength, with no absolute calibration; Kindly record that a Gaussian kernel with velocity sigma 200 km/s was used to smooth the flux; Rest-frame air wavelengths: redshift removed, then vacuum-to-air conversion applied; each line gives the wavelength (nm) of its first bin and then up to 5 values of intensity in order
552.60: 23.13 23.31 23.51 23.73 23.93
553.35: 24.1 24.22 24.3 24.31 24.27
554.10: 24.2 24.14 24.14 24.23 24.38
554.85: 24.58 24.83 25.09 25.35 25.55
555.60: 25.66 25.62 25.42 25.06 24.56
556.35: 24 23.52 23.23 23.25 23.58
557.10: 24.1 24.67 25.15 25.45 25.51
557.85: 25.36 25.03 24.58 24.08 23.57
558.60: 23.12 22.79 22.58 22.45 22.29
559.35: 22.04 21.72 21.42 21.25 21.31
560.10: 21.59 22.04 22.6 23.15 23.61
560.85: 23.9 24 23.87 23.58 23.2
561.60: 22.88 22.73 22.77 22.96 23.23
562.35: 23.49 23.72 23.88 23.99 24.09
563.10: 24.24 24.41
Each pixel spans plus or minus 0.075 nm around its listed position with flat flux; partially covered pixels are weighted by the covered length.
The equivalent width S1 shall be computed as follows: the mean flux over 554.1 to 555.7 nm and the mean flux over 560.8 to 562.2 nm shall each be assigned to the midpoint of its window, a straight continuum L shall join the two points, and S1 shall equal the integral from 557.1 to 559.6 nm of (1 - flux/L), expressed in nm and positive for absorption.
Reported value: 0.03 nm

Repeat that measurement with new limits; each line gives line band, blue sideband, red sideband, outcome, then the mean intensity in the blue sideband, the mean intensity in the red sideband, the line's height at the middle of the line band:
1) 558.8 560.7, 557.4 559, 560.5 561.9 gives 0.135 nm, 24.2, 23.4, 23.8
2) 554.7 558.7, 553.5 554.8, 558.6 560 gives -0.248 nm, 24.3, 22.1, 23.2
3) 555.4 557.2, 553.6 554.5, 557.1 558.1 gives 0.023 nm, 24.2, 25.1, 24.8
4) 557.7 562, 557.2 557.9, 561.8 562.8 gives 0.231 nm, 25.2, 23.4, 24.3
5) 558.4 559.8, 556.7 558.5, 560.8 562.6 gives 0.101 nm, 24.5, 23.4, 24.1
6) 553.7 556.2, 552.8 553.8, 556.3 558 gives -0.066 nm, 24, 24.4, 24.1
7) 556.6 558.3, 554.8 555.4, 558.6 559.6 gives -0.080 nm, 25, 22.4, 23.4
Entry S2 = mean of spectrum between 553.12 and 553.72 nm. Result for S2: 24.1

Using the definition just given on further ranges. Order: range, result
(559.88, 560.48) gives 21.9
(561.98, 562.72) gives 23.5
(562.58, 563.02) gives 24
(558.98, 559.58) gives 22.1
